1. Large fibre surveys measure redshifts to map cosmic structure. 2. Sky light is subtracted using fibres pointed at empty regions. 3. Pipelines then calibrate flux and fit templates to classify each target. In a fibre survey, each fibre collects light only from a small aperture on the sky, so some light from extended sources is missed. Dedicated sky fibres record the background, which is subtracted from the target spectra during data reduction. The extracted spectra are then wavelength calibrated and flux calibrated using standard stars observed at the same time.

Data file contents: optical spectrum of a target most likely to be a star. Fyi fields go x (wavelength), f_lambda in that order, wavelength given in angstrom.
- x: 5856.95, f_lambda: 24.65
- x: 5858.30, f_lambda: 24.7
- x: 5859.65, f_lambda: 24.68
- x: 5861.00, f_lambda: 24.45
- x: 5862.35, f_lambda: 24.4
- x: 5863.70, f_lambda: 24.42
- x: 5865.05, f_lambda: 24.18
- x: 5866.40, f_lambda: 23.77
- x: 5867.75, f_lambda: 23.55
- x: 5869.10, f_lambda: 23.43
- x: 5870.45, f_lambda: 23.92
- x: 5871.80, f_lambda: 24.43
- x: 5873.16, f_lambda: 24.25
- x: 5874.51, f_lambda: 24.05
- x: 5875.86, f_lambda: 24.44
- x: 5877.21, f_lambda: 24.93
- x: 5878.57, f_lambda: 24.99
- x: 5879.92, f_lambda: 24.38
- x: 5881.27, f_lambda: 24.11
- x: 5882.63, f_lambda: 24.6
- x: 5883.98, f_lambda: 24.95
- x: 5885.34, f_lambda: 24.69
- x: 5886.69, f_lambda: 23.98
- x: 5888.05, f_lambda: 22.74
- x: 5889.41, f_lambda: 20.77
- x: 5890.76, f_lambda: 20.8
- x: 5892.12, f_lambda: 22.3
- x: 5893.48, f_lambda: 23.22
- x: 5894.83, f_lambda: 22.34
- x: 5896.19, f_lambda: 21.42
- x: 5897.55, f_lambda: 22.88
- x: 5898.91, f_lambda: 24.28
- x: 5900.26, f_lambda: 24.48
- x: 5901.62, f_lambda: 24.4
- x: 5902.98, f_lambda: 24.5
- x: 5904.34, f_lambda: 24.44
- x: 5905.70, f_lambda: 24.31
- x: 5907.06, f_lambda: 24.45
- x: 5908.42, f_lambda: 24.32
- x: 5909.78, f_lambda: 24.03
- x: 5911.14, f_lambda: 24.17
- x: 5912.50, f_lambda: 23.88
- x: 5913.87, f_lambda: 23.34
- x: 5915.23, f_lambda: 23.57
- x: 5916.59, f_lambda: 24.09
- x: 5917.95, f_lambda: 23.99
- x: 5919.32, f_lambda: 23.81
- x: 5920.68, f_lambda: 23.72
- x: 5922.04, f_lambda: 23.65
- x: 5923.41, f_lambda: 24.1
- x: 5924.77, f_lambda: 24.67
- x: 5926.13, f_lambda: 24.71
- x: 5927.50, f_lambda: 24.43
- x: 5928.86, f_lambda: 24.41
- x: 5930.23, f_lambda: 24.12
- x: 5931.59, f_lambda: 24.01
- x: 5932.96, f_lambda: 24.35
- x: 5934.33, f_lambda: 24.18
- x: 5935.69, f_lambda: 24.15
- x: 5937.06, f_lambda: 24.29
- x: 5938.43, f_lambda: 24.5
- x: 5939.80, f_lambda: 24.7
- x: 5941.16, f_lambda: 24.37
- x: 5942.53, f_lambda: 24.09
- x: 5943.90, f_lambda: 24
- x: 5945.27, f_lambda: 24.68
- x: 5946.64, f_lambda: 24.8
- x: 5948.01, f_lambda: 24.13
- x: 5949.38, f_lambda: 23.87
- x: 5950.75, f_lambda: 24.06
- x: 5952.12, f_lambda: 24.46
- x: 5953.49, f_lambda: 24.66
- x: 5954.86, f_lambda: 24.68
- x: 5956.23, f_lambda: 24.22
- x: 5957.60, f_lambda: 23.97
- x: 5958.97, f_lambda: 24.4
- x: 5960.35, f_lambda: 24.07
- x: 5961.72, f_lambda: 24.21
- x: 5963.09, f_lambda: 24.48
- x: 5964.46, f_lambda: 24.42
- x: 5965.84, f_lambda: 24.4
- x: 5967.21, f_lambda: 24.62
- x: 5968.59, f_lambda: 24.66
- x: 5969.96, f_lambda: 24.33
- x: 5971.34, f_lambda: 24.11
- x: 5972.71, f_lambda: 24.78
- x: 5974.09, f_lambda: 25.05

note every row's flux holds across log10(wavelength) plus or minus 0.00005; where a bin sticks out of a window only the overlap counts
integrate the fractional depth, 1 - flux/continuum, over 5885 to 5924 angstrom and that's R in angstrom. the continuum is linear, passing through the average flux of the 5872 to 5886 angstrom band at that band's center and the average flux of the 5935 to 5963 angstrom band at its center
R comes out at 1.47 angstrom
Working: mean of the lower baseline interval 24.5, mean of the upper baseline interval 24.3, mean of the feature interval 23.5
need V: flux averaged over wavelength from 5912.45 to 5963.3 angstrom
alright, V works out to 24.2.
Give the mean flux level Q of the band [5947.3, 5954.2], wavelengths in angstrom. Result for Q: 24.2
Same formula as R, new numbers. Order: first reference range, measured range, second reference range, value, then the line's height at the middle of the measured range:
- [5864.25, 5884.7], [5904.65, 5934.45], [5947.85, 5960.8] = 0.2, 24.3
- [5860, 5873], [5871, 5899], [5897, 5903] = 0.7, 24.1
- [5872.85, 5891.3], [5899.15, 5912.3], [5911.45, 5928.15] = -0.2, 23.9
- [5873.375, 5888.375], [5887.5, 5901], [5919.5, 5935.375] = 1.0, 24.3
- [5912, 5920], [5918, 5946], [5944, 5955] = -0.2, 24.1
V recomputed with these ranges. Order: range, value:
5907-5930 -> 24.1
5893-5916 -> 23.8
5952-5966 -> 24.4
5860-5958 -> 24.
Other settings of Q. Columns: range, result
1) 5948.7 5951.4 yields 24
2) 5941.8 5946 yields 24.2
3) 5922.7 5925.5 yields 24.4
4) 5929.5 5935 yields 24.1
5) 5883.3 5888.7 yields 24.1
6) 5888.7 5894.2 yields 21.8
